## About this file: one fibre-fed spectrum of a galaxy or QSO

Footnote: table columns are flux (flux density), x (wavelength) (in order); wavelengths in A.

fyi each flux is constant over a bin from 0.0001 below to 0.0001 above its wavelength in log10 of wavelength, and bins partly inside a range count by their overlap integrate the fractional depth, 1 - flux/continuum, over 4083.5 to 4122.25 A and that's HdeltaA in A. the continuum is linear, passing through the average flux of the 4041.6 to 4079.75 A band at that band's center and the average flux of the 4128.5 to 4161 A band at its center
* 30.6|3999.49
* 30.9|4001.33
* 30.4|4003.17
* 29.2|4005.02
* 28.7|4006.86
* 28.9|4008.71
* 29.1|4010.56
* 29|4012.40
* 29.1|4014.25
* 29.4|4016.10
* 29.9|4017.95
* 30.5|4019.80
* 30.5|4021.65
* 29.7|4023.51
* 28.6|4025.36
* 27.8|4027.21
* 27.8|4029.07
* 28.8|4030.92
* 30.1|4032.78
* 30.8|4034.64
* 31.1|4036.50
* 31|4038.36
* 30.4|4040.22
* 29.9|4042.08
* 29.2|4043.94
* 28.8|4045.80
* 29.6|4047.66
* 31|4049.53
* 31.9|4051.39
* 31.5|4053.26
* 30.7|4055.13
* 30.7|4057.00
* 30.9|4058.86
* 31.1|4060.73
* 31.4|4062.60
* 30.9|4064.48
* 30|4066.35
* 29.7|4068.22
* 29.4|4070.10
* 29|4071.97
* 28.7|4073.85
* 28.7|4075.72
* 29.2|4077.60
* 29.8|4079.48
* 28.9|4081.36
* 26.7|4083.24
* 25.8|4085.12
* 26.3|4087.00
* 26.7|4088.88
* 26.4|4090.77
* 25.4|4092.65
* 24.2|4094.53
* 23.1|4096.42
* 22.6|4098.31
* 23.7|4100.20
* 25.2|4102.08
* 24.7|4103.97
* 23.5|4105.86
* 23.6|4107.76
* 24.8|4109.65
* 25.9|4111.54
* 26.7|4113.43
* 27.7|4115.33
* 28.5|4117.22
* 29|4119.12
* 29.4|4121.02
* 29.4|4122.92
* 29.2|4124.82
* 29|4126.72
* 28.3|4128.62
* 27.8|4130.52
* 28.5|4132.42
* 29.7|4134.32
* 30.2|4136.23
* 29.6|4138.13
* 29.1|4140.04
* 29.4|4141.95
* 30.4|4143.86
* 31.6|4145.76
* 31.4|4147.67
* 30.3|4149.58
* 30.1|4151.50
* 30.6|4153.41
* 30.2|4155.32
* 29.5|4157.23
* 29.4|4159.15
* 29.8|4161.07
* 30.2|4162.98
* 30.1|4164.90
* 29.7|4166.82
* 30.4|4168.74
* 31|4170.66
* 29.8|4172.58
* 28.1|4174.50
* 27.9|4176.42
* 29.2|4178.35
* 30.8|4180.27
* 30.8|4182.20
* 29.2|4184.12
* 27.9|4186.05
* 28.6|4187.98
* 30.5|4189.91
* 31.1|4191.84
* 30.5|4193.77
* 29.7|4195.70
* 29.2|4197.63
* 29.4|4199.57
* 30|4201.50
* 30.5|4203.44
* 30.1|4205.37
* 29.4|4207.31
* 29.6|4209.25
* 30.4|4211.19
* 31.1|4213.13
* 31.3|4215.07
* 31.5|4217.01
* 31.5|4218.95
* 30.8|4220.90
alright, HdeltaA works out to 5.50 A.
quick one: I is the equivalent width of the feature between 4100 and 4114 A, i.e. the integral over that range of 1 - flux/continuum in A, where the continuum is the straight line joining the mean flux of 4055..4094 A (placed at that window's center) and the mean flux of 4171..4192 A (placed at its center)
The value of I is 2.0 A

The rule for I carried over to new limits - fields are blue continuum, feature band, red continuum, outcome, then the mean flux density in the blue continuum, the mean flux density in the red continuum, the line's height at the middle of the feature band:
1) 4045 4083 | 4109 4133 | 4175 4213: 1.5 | 30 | 29.7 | 29.9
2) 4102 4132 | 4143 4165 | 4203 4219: -1.4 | 27.1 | 30.6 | 28.5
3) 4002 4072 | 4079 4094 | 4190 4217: 1.6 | 29.9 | 30.2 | 30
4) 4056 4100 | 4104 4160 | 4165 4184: 0.6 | 28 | 29.7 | 29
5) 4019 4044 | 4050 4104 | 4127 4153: 2.9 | 29.7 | 29.7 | 29.7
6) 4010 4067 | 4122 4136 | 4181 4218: 0.5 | 30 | 30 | 30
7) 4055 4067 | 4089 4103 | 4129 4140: 2.6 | 30.8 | 29.1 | 30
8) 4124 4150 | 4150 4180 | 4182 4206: -0.1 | 29.6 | 29.8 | 29.7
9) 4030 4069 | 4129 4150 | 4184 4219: 0.3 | 30.5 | 30.1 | 30.2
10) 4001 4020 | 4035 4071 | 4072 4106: -3.6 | 29.5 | 26.2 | 27.7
